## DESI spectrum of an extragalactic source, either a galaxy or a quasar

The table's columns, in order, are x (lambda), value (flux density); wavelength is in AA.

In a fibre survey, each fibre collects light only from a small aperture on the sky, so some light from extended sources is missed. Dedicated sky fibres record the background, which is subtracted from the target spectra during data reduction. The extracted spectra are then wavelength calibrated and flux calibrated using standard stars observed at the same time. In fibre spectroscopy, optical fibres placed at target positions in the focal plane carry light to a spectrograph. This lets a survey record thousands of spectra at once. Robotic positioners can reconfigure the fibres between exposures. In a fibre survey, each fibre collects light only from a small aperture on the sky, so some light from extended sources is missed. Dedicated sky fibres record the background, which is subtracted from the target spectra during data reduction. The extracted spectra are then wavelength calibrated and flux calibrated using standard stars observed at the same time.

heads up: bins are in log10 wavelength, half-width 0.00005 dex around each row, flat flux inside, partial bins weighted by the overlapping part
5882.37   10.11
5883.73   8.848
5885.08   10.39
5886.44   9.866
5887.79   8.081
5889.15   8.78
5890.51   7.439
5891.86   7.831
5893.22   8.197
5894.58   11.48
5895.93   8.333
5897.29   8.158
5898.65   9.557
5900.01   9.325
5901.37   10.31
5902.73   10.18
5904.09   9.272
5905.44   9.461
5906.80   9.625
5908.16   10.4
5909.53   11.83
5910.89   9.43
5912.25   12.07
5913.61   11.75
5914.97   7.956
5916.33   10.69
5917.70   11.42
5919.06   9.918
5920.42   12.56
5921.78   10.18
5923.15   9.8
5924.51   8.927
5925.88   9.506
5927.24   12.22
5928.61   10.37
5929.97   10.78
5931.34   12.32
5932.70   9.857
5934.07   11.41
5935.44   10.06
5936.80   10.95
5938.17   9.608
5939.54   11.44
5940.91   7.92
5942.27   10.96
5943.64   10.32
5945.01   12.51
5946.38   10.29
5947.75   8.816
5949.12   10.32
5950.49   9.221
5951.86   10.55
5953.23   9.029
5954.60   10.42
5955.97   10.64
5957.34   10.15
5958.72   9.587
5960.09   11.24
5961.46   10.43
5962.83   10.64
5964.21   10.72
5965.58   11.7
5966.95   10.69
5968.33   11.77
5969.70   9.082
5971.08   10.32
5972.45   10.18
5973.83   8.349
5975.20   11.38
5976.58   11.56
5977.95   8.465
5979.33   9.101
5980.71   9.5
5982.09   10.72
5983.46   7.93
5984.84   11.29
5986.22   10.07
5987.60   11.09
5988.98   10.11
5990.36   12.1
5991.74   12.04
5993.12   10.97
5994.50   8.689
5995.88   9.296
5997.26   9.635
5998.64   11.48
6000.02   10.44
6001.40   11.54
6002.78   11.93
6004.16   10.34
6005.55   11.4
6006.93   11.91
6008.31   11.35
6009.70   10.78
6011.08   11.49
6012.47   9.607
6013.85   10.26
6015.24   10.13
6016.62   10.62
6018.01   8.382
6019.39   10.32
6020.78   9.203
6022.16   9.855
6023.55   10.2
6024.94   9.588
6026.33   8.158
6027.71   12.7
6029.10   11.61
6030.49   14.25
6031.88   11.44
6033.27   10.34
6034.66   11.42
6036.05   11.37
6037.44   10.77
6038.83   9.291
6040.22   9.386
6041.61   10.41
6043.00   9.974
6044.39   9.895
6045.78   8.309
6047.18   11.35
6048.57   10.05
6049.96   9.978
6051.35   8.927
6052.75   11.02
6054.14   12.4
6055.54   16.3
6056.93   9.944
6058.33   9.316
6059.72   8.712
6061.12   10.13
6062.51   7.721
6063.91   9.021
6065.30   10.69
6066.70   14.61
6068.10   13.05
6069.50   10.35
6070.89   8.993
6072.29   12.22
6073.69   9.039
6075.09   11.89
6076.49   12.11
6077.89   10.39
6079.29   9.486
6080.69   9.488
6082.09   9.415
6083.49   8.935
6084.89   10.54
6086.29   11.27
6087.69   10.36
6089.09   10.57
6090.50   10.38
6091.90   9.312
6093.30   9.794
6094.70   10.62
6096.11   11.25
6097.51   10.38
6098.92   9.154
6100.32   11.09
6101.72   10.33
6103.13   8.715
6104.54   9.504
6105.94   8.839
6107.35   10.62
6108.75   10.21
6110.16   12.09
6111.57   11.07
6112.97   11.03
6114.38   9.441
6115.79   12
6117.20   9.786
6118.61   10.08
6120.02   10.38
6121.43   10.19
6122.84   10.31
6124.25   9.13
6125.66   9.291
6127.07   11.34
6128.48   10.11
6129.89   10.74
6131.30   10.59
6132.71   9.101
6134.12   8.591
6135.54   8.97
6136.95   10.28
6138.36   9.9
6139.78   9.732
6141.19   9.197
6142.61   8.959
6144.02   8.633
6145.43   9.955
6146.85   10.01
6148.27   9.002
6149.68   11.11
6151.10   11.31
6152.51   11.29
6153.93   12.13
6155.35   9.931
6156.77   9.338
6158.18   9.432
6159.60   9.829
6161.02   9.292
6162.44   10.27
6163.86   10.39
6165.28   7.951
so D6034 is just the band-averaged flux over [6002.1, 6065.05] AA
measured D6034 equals 10.5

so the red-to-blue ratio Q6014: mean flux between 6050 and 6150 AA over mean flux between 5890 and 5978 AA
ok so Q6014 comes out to 1.0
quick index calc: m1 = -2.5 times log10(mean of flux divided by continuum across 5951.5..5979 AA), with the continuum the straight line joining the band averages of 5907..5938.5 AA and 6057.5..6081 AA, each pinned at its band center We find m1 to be 0.02 mag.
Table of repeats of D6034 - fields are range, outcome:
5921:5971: 10.4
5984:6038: 10.7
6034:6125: 10.4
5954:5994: 10.4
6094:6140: 10.2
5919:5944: 10.5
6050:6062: 10.7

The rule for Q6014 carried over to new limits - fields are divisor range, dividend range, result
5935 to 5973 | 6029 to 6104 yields 1.02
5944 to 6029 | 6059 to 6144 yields 0.98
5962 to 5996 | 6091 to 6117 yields 1.00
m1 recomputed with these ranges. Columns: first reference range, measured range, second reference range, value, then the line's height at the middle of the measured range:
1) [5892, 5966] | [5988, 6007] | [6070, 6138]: -0.06 mag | 10.2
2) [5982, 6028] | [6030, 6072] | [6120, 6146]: -0.05 mag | 10.2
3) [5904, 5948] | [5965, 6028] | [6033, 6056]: 0.02 mag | 10.6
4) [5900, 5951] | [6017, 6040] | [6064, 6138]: -0.02 mag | 10.4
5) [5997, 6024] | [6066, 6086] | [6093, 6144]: -0.05 mag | 10.3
